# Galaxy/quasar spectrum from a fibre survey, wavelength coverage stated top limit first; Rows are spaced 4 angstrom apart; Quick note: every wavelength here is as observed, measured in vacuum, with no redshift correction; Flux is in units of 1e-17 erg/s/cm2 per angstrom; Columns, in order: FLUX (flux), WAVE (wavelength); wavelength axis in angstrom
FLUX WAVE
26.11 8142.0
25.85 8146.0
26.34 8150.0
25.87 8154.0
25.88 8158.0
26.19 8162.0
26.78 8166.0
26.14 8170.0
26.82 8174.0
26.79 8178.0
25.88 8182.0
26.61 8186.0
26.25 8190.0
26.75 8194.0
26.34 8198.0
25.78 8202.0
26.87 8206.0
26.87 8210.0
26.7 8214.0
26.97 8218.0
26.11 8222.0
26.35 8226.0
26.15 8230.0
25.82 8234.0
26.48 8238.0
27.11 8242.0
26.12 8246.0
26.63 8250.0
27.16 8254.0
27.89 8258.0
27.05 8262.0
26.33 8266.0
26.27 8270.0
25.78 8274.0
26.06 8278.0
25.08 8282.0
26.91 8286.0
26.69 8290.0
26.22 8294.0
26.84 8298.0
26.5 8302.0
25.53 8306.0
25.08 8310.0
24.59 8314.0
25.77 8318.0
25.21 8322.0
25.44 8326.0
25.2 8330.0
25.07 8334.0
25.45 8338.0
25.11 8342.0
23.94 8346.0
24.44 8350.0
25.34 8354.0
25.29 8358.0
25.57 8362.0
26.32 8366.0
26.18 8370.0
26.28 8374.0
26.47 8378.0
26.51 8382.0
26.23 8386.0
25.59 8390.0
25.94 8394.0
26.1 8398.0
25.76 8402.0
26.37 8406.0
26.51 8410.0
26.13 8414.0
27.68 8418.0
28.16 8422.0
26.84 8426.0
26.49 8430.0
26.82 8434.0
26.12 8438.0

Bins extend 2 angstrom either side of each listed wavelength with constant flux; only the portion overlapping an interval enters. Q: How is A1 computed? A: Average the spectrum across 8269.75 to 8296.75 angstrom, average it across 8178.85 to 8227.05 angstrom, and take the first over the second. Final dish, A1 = 1.0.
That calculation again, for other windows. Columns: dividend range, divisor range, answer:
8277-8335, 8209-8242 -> 0.97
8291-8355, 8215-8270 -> 0.95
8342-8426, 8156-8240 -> 0.99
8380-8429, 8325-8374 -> 1.05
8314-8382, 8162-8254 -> 0.96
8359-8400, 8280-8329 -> 1.01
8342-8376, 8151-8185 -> 0.97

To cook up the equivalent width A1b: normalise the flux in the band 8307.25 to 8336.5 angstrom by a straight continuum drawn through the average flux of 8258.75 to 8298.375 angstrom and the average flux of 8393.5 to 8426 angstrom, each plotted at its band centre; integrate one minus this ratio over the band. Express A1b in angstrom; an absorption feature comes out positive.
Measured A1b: 1.4 angstrom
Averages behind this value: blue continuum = 26.4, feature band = 25.2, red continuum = 26.6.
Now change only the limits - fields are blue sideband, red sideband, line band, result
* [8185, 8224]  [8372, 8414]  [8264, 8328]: 1.1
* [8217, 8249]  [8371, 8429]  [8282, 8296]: 0.0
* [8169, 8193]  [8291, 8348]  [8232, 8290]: -1.4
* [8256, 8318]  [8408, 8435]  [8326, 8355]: 1.7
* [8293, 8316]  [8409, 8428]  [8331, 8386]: 1.8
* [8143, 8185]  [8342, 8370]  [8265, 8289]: -0.4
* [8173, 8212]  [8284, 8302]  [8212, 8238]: 0.2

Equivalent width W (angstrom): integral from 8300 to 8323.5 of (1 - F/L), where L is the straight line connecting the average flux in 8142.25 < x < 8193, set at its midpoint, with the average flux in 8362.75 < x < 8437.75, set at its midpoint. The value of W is 0.8 angstrom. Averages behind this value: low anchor 26.3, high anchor 26.4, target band 25.5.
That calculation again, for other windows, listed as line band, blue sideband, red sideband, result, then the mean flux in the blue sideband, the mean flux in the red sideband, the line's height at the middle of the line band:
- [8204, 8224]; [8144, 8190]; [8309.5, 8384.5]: -0.5 angstrom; 26.3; 25.4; 26.1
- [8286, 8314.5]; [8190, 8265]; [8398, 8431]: 0.6 angstrom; 26.6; 26.7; 26.6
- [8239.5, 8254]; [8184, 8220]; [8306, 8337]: -0.3 angstrom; 26.6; 25.2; 26.1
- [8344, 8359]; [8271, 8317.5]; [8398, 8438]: 0.9 angstrom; 25.9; 26.7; 26.3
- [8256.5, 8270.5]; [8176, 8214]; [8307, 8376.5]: -0.5 angstrom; 26.5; 25.3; 25.9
